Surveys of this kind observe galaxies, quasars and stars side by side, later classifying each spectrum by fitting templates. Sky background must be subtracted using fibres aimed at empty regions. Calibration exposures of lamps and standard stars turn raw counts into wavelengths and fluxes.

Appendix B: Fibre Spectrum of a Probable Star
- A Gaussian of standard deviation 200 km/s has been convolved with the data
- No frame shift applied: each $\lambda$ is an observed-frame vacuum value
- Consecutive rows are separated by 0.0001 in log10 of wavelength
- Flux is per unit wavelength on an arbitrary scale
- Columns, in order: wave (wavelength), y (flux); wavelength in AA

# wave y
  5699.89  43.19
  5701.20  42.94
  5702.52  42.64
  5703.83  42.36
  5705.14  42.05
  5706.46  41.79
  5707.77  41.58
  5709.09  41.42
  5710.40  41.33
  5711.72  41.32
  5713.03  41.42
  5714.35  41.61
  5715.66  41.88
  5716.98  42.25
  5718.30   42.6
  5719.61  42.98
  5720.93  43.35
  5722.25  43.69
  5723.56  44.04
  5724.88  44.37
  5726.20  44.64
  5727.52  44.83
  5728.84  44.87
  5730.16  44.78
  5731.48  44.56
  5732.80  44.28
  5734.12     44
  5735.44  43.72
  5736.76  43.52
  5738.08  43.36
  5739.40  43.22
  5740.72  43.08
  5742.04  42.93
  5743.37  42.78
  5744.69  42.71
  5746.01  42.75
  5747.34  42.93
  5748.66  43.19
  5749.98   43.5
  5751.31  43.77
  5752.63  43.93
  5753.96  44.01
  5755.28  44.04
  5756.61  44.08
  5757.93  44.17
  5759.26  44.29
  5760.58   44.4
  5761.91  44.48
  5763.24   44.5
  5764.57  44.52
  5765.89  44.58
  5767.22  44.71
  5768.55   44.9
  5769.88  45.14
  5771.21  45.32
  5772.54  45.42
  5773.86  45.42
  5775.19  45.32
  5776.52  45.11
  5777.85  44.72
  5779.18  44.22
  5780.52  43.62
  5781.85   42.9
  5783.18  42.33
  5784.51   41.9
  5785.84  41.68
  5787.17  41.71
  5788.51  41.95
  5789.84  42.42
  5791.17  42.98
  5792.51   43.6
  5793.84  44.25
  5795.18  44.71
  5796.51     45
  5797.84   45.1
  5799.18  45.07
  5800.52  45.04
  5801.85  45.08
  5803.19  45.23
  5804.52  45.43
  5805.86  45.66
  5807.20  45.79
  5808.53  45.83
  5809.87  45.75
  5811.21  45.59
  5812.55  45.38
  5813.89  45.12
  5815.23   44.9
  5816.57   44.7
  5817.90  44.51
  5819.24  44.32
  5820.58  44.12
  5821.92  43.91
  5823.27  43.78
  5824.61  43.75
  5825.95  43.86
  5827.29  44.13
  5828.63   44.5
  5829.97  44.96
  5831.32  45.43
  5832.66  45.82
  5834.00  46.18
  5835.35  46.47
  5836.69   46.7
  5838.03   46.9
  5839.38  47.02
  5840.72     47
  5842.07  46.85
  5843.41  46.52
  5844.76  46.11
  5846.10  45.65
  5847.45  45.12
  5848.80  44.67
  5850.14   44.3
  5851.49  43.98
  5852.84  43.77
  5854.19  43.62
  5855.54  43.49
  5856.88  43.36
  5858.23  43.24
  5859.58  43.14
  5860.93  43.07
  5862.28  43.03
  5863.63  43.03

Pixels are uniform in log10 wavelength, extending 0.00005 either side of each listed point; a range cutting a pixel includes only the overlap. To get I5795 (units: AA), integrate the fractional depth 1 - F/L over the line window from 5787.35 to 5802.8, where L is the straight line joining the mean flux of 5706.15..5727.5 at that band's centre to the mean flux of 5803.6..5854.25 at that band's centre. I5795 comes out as 0.1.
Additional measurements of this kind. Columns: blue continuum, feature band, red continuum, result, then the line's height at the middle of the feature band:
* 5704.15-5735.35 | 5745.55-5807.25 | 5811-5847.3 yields 0.1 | 44.2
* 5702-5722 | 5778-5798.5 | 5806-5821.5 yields 0.5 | 44.3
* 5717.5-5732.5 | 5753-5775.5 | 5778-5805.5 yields -0.4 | 43.9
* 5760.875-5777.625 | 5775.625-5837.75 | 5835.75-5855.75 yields 1.0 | 45.2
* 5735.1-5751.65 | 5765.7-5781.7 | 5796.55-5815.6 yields -0.2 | 44.2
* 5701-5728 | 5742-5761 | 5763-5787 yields 0.0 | 43.6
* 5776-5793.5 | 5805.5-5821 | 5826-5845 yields -0.2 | 44.7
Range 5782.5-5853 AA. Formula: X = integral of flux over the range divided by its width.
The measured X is 44.8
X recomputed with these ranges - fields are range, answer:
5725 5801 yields 43.9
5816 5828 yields 44.1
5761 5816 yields 44.4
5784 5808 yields 44.1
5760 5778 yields 44.9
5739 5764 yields 43.6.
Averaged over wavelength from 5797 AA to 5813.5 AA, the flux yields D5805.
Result 45.4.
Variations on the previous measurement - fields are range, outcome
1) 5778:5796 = 43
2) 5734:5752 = 43.2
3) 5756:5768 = 44.4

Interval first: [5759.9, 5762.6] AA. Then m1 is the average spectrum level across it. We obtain 44.4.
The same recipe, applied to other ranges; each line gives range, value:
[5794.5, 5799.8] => 45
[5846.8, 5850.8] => 44.7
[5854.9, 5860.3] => 43.3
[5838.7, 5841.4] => 46.9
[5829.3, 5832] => 45.1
